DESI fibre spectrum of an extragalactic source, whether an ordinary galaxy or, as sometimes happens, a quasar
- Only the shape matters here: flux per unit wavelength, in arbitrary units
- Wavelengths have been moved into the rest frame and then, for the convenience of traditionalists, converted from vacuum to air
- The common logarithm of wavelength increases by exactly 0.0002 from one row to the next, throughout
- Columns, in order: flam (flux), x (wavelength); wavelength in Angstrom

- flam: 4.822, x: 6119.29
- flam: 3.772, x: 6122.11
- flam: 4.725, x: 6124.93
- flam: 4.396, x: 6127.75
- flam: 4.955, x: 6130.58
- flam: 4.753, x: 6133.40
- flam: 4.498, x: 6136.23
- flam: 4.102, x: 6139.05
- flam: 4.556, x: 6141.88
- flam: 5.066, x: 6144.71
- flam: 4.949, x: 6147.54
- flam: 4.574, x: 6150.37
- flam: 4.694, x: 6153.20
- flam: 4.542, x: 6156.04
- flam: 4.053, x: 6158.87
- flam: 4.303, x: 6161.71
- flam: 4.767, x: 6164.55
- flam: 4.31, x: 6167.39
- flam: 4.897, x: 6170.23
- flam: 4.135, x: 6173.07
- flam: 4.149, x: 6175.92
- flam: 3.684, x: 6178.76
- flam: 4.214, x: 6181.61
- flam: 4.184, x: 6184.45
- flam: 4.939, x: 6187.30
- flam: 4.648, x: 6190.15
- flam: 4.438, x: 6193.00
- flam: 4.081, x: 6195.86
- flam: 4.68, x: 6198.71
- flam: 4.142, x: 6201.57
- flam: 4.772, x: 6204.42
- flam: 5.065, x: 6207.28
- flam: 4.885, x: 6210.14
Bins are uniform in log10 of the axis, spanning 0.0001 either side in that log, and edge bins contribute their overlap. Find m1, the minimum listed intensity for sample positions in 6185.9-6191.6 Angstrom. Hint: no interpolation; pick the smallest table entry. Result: 4.648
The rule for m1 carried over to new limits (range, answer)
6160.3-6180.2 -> 3.684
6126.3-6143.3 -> 4.102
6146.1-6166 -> 4.053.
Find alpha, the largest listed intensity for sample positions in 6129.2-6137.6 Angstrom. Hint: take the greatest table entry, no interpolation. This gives 4.955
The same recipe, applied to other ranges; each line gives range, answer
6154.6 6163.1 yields 4.542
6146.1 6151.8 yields 4.949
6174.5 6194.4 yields 4.939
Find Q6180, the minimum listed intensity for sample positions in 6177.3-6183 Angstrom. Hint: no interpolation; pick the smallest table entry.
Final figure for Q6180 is 3.684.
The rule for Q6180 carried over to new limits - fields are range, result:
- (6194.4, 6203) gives 4.081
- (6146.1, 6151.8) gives 4.574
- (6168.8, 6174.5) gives 4.135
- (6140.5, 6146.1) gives 4.556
